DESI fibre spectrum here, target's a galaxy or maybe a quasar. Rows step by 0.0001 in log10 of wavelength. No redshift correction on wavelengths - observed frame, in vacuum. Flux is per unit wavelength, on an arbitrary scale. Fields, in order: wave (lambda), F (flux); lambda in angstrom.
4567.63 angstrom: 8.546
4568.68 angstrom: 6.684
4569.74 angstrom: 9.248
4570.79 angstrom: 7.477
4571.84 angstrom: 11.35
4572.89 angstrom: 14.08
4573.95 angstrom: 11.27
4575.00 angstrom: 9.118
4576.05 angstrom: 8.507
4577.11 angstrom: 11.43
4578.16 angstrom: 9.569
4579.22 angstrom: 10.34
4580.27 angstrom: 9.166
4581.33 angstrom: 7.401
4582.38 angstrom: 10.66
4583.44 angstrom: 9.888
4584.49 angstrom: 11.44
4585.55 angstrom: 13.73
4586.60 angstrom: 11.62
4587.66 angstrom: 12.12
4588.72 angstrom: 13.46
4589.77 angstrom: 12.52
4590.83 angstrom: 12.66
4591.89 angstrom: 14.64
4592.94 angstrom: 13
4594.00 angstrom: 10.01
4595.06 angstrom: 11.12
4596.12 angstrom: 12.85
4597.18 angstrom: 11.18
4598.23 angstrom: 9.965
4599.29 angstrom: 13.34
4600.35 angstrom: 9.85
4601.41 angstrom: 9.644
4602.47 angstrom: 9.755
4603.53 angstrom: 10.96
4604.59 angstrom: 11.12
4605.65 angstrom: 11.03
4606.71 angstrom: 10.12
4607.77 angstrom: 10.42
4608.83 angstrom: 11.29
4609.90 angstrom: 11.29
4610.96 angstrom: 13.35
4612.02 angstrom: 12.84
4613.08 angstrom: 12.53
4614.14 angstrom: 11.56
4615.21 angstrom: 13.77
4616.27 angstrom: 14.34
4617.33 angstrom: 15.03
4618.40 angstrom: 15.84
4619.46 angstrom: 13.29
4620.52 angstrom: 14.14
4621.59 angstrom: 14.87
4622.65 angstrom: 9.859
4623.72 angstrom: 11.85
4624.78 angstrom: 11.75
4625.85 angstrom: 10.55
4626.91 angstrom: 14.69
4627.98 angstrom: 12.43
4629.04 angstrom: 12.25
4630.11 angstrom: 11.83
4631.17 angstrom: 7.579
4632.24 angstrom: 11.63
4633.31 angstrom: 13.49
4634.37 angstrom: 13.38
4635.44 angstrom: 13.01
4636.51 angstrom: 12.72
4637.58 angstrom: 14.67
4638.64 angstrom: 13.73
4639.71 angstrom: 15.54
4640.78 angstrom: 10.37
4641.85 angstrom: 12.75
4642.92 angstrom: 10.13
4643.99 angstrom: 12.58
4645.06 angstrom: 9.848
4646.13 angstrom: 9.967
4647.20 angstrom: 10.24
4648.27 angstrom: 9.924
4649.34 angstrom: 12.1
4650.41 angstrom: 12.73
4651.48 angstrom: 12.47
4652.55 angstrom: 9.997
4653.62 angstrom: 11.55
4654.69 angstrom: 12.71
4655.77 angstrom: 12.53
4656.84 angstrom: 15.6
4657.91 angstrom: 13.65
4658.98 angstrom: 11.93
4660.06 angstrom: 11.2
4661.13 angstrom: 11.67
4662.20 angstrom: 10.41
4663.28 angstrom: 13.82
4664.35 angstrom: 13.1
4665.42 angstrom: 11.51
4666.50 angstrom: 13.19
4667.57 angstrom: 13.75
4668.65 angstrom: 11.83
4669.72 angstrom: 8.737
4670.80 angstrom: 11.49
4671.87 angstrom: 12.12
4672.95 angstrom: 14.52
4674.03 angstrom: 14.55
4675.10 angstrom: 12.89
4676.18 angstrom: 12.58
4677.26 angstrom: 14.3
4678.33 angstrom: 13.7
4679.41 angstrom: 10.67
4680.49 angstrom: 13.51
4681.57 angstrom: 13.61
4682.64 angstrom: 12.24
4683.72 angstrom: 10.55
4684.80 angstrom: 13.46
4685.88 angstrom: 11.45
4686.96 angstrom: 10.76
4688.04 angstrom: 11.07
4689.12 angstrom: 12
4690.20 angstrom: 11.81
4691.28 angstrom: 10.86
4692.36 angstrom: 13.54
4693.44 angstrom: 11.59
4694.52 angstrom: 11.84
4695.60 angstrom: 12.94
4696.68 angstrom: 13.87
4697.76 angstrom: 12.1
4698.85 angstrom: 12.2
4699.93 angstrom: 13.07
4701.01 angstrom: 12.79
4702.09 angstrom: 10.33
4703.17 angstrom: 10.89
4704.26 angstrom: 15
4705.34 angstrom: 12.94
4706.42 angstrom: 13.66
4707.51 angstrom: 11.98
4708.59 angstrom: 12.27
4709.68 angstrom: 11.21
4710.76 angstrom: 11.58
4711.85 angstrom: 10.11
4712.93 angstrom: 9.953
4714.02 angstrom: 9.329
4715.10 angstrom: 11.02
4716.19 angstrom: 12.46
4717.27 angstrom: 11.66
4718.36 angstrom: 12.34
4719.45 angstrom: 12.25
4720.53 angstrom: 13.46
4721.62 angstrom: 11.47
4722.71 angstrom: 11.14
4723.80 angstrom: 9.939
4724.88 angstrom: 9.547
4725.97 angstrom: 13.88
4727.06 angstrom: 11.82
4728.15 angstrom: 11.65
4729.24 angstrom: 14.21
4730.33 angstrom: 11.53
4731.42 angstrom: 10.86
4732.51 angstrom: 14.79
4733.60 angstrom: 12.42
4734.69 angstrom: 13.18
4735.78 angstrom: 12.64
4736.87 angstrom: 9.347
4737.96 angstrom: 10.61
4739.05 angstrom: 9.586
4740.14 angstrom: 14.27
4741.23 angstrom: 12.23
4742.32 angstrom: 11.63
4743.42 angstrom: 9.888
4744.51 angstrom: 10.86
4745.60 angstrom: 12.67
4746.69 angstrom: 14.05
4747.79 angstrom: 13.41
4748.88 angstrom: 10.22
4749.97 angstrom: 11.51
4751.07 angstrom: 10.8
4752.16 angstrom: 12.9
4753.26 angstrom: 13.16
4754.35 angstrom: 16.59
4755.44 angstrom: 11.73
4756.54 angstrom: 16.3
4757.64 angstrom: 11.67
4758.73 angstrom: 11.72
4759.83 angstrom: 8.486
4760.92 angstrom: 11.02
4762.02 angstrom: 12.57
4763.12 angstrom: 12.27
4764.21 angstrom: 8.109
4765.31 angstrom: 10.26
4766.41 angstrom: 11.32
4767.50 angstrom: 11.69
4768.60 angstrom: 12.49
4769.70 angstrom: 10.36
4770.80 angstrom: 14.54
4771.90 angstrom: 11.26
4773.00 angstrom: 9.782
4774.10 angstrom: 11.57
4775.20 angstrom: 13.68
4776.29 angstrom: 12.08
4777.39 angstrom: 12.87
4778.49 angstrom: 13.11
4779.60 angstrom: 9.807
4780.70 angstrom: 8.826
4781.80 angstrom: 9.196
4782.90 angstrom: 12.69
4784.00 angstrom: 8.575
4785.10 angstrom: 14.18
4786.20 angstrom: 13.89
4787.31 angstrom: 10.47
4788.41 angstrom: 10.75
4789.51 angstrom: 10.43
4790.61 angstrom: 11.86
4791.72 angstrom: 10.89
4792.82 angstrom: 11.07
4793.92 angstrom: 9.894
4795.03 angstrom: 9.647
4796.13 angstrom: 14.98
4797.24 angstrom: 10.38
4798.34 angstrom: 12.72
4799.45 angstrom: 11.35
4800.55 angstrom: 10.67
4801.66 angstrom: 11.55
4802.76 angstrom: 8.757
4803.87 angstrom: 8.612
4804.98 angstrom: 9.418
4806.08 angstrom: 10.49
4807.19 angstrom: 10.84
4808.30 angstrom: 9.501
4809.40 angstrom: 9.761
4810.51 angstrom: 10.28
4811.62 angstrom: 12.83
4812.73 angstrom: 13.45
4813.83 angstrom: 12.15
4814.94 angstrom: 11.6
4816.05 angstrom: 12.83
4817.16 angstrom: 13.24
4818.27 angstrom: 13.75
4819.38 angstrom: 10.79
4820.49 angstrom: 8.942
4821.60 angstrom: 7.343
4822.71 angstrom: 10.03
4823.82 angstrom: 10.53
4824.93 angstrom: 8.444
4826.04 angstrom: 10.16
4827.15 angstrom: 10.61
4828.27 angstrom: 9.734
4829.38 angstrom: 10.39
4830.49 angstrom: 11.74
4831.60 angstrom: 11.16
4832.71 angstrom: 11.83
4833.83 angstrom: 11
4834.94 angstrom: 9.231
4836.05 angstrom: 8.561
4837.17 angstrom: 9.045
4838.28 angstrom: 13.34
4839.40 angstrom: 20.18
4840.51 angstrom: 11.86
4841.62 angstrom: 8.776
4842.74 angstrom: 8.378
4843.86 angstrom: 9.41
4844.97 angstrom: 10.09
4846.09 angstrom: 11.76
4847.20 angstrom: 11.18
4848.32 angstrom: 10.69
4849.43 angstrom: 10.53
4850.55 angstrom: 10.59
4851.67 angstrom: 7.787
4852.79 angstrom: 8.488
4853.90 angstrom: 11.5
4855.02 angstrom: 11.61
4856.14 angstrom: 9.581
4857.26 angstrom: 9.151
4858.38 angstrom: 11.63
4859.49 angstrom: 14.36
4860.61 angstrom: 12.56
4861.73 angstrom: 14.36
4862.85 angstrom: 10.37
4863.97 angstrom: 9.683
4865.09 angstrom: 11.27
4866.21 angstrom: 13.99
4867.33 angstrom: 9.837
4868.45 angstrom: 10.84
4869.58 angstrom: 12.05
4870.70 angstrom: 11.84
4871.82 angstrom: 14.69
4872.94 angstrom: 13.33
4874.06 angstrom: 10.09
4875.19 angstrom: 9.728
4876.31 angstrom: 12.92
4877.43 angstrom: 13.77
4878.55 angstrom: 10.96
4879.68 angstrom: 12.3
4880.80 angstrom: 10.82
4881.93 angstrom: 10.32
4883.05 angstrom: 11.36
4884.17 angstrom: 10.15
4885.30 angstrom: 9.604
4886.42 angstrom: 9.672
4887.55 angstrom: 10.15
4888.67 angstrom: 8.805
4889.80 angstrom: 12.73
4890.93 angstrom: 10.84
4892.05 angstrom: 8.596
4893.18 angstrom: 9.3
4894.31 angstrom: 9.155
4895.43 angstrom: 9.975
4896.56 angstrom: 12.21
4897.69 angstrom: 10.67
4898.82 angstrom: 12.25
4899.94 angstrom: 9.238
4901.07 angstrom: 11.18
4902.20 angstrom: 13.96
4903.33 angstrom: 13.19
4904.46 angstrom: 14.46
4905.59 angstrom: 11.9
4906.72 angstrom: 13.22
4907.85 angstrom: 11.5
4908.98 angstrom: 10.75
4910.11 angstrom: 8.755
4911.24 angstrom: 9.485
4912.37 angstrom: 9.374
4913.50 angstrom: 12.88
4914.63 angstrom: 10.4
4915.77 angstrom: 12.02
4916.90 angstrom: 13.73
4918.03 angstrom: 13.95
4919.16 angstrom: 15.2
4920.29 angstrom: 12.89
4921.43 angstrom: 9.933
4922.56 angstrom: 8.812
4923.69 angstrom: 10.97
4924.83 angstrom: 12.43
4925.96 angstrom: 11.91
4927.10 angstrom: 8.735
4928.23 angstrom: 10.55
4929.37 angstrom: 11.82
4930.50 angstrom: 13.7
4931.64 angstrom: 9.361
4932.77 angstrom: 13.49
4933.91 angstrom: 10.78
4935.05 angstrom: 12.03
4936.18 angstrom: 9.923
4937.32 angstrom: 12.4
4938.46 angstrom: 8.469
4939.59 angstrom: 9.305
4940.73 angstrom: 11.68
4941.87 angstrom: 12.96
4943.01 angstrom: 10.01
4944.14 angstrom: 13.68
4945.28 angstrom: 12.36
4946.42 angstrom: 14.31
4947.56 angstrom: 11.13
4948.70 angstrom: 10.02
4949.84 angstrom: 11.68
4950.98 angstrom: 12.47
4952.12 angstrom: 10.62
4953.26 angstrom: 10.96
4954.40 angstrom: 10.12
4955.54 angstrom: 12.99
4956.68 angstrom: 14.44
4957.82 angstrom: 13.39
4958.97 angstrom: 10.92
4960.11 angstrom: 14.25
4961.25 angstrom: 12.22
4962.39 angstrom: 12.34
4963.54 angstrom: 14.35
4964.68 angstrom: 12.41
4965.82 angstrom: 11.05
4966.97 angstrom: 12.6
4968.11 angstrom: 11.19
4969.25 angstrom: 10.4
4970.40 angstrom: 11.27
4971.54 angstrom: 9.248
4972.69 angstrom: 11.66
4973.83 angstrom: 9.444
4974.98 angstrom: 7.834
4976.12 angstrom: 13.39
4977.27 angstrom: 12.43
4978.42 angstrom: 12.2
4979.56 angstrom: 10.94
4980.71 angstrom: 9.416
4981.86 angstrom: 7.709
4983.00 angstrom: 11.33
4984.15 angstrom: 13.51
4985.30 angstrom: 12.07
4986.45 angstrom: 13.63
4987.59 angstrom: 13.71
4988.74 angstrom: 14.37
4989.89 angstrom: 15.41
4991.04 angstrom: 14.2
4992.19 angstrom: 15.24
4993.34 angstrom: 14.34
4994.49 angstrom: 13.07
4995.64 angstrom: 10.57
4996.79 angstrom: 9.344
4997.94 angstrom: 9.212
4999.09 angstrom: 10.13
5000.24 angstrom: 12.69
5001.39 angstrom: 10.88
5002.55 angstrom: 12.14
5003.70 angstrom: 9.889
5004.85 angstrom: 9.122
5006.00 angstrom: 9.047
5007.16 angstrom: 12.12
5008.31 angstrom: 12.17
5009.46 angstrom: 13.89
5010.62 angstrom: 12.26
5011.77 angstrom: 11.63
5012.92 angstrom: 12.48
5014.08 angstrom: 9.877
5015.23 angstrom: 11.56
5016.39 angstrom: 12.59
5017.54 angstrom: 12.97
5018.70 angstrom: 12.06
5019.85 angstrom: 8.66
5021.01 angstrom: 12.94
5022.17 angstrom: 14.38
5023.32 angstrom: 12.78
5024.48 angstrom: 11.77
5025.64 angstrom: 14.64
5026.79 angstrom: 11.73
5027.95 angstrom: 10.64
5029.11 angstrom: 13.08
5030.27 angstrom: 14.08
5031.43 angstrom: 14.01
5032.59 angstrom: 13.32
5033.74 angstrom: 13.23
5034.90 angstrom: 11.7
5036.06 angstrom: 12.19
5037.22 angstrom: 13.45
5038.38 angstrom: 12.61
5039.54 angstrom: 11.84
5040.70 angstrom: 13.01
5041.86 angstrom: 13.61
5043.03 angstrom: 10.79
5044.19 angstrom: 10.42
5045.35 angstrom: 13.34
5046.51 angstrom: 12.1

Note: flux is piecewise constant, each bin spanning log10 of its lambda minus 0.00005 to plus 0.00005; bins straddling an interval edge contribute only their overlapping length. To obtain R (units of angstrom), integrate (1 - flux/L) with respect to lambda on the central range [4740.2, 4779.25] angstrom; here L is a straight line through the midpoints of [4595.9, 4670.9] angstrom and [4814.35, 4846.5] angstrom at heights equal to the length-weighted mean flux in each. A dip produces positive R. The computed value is -2.4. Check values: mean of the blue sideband 12.1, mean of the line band 12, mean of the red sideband 10.8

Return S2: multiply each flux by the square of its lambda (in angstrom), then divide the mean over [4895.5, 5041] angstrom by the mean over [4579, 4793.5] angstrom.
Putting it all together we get 1.1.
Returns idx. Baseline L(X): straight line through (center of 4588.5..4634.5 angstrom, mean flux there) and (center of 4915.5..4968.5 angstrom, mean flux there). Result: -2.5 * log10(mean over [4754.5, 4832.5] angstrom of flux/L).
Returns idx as 0.07 mag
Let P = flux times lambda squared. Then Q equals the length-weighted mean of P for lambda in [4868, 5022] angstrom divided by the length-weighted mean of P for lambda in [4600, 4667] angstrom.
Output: 1.1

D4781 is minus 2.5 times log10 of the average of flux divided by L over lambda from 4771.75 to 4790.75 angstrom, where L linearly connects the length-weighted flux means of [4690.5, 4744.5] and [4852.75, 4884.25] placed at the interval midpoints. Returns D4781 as 0.04 mag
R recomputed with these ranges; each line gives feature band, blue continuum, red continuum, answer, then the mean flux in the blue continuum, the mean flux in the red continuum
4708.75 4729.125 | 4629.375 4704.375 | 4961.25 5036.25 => 1.2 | 12.2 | 11.9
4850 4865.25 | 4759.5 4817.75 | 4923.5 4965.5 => 0.7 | 11.2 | 11.8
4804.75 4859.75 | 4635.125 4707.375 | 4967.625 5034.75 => 5.9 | 12.3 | 11.9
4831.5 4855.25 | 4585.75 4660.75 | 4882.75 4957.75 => 1.6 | 12.1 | 11.3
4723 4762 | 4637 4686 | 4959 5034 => 0.6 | 12.3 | 12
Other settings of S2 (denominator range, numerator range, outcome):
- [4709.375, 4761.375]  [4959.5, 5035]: 1.13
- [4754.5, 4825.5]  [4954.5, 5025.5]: 1.15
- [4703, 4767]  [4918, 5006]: 1.08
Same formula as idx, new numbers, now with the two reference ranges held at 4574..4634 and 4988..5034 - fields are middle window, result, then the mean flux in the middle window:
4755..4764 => 0.01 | 11.8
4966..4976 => 0.15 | 10.6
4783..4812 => 0.10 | 10.9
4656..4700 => -0.06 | 12.4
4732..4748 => -0.02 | 12.1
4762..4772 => 0.04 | 11.4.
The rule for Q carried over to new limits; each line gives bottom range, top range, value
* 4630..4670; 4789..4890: 0.99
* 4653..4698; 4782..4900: 0.95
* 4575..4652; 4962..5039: 1.19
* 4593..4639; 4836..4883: 1.04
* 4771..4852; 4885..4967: 1.10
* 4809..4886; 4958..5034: 1.14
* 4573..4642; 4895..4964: 1.13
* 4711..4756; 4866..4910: 1.01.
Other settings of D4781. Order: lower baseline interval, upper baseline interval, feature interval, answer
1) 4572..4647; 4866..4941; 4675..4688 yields -0.06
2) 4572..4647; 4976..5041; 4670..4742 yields -0.02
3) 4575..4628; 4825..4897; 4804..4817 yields -0.01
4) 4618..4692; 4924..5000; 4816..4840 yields 0.09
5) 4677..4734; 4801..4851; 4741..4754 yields -0.04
